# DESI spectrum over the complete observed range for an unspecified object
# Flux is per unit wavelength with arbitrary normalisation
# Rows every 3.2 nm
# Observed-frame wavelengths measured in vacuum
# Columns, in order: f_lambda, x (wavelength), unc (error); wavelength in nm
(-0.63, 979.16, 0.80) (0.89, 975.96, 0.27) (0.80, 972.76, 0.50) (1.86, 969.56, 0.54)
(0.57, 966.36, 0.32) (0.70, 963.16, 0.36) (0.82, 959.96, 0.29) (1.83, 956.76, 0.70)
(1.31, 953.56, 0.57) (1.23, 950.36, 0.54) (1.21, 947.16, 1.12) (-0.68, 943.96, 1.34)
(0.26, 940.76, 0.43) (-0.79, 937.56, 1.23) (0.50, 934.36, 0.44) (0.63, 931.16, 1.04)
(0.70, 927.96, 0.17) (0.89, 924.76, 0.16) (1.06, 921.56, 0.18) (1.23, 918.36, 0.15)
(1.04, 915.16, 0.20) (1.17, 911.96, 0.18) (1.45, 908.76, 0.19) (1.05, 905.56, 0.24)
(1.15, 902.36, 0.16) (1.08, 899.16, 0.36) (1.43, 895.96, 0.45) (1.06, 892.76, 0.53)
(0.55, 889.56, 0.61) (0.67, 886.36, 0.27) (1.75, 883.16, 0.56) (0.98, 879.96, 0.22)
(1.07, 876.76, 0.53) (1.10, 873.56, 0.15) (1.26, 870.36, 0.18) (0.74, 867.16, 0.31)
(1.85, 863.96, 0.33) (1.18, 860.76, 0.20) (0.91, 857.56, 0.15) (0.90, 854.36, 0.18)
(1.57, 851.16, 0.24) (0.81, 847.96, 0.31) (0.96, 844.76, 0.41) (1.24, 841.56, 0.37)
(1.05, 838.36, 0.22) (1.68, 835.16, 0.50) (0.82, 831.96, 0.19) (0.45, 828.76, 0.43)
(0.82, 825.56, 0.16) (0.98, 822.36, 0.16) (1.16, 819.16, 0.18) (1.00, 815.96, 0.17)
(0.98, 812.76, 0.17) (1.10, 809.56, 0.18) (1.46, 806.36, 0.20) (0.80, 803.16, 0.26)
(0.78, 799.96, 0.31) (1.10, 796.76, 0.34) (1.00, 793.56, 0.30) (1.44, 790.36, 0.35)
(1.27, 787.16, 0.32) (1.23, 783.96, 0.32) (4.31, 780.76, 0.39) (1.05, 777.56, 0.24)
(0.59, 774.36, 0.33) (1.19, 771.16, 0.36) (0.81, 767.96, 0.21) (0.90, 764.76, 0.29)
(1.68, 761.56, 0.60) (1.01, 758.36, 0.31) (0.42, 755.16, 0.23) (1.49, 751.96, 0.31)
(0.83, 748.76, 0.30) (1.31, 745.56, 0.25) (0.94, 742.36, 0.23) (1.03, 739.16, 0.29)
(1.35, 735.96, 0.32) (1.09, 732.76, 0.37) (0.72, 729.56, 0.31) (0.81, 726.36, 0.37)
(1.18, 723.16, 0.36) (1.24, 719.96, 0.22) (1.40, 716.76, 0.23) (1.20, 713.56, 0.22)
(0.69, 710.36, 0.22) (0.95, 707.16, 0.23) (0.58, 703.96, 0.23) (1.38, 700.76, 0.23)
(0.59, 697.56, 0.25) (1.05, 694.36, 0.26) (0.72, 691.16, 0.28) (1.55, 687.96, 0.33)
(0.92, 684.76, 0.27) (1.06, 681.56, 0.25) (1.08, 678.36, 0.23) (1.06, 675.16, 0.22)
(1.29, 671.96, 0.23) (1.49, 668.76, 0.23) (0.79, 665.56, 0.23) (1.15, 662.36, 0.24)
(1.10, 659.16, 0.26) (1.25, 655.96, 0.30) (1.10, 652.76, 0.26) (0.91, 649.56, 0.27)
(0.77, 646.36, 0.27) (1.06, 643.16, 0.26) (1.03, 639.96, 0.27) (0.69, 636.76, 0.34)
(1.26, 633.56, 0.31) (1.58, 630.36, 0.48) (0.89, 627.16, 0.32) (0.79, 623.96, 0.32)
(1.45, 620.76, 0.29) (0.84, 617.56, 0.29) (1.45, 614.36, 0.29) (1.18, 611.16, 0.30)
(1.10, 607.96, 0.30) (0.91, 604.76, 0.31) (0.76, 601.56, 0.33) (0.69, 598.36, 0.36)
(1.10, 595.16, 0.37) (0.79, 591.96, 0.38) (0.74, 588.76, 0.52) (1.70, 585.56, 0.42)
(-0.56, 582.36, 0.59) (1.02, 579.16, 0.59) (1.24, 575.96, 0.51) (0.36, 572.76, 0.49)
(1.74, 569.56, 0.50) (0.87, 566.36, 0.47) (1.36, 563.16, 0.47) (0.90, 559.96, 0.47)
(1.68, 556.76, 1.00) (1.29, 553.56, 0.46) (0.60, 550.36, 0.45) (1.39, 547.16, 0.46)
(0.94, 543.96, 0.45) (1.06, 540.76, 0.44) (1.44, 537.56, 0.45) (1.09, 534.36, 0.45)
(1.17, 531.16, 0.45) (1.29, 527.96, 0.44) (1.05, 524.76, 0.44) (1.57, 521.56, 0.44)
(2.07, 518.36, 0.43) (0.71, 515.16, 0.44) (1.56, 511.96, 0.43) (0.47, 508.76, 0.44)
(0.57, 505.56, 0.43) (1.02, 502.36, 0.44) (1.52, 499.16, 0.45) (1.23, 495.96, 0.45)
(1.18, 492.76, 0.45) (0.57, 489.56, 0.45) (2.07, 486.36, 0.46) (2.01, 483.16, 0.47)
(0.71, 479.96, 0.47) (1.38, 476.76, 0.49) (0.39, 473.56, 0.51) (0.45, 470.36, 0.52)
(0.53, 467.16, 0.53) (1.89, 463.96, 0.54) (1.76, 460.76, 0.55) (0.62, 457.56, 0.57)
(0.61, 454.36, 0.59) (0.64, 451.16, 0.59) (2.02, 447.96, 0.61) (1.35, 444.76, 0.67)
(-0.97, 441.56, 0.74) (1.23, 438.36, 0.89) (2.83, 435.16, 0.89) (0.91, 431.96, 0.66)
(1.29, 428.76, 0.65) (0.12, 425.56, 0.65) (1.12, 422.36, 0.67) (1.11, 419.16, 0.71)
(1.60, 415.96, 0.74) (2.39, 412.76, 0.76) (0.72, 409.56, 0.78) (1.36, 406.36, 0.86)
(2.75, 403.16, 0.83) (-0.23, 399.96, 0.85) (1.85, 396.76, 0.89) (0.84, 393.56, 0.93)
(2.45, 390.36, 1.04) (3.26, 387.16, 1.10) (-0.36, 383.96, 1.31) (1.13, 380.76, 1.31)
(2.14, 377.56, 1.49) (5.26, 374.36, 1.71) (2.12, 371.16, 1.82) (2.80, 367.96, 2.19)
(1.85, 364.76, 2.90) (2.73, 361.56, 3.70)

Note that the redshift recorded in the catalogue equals 1.09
